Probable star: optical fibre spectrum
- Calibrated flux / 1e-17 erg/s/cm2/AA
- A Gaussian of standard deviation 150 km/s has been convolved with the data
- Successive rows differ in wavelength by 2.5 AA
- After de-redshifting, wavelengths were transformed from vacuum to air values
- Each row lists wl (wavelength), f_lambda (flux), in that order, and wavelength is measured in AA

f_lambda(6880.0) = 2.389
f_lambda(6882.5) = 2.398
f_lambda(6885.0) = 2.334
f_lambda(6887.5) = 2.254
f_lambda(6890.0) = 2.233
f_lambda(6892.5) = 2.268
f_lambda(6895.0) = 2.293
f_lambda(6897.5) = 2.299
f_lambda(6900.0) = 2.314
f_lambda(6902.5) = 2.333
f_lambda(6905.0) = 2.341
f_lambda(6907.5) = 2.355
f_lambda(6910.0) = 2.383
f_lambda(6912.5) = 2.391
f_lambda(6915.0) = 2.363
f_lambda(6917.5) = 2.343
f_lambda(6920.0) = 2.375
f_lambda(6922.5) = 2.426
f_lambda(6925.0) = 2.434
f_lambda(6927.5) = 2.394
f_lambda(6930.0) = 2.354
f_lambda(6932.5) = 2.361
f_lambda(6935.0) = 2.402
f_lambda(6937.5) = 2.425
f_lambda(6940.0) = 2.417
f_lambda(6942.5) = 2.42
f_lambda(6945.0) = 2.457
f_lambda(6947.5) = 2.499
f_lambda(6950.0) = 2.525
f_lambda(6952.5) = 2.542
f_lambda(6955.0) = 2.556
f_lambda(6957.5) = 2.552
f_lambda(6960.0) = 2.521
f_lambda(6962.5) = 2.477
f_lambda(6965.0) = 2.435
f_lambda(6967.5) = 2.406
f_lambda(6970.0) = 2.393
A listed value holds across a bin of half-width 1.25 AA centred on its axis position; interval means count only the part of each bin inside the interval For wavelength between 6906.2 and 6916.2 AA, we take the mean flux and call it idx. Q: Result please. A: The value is 2.37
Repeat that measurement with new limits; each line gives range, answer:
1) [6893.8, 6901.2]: 2.3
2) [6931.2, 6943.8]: 2.41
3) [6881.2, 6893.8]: 2.3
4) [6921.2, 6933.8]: 2.39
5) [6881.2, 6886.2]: 2.37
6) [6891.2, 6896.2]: 2.28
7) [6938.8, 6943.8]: 2.42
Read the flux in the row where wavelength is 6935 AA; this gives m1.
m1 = 2.402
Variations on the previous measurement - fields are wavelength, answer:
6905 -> 2.341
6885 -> 2.334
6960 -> 2.521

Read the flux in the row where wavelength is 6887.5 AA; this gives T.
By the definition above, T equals 2.254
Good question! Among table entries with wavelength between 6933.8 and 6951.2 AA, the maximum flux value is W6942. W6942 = 2.525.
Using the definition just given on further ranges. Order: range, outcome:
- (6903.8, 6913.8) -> 2.391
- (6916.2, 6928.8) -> 2.434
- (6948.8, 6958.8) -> 2.556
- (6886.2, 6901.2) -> 2.314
